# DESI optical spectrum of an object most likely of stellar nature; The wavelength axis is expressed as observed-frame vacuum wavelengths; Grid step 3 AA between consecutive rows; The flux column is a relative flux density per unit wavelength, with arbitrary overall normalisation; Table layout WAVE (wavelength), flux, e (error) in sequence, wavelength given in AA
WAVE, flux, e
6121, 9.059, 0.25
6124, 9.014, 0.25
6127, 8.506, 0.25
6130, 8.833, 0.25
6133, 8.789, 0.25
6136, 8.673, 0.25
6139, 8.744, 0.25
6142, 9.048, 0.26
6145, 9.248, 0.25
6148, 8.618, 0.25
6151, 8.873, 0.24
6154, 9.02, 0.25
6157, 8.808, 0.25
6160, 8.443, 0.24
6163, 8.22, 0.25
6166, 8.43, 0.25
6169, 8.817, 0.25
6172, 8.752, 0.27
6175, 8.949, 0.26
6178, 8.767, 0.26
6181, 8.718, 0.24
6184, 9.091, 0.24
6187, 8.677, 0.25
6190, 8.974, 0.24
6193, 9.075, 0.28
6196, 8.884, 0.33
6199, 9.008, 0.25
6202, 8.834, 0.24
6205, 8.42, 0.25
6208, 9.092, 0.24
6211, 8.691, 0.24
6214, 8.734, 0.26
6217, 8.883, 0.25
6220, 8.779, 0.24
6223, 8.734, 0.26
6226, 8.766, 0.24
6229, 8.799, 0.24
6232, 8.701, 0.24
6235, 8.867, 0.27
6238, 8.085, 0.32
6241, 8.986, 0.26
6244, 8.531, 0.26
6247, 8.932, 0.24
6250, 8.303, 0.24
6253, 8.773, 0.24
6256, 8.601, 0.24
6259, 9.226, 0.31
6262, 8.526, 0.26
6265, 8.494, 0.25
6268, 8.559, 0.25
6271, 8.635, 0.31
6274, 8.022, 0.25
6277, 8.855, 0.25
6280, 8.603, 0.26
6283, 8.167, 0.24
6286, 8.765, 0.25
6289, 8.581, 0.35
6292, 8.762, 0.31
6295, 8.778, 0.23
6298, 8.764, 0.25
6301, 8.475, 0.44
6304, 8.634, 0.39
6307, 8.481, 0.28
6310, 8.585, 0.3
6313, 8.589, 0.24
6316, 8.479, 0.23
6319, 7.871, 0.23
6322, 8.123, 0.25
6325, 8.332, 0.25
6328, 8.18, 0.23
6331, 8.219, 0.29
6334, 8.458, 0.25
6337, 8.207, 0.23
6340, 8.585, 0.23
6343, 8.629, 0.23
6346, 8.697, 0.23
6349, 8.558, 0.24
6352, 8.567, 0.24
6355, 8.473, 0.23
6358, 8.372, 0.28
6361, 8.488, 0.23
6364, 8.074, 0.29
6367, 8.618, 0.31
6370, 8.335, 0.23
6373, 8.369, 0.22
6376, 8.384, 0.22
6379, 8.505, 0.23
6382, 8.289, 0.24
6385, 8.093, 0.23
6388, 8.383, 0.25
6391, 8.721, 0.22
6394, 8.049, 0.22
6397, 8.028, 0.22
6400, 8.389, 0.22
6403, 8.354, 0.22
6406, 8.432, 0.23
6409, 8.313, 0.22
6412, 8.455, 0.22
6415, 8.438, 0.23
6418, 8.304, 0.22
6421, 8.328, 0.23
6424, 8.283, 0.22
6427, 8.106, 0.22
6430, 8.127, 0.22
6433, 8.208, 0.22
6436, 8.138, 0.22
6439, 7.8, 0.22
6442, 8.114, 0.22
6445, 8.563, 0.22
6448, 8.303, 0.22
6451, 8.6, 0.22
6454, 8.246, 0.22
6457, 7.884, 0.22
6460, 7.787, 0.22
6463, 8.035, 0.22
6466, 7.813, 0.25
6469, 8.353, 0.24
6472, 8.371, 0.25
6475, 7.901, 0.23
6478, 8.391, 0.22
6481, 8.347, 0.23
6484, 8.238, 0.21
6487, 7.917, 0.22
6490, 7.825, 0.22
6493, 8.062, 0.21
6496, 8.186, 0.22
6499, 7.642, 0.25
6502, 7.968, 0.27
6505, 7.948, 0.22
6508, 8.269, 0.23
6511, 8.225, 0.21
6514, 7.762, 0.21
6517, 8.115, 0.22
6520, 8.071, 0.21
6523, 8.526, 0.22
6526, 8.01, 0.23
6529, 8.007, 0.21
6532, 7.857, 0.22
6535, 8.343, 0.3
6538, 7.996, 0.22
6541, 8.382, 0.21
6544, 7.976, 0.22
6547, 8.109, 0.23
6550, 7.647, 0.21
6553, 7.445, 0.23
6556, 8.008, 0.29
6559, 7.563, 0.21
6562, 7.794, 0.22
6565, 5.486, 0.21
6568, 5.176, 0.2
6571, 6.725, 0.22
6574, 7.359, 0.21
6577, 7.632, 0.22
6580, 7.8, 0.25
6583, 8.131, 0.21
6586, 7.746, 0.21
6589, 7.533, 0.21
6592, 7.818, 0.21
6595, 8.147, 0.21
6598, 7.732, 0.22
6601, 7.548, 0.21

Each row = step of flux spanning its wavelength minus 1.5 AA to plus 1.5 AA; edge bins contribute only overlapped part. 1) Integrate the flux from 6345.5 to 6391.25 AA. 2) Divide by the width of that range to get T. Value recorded 8.42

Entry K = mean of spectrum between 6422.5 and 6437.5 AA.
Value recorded 8.17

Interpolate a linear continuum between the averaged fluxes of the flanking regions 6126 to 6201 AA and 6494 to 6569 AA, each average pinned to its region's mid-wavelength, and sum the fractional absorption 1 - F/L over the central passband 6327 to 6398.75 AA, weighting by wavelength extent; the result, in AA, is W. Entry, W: -1.1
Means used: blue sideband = 8.8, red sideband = 7.8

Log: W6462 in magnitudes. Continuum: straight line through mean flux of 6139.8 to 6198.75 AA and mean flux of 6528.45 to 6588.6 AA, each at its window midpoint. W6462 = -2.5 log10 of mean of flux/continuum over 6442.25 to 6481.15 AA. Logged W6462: -0.04 mag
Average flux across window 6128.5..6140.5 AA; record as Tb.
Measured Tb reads 8.76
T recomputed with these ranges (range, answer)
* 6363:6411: 8.34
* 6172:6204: 8.88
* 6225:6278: 8.64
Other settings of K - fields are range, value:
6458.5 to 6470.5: 8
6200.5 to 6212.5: 8.76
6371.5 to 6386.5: 8.33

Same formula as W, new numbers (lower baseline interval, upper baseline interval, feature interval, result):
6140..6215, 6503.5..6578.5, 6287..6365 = -1.03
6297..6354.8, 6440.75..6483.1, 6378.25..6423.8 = -0.16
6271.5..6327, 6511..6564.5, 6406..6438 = -0.25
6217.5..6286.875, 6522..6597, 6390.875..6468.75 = -1.47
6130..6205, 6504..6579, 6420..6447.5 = -0.59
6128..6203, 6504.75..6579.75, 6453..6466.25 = -0.03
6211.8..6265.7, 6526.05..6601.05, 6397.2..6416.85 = -0.56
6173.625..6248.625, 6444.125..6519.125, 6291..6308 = -0.16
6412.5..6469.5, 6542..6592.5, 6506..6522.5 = -0.80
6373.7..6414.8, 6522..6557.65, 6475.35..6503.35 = 0.25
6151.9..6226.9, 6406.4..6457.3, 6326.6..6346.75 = 0.12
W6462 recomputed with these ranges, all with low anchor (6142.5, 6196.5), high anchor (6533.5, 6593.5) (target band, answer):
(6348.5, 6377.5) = -0.03 mag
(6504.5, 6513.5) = -0.06 mag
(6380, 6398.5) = -0.02 mag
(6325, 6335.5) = 0.00 mag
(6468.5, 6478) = -0.05 mag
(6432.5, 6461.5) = -0.03 mag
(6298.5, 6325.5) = -0.01 mag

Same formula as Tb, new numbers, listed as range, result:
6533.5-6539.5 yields 8.17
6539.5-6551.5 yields 8.03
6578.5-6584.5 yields 7.97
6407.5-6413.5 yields 8.38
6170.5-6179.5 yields 8.82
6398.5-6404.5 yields 8.37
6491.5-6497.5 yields 8.12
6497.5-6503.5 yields 7.8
